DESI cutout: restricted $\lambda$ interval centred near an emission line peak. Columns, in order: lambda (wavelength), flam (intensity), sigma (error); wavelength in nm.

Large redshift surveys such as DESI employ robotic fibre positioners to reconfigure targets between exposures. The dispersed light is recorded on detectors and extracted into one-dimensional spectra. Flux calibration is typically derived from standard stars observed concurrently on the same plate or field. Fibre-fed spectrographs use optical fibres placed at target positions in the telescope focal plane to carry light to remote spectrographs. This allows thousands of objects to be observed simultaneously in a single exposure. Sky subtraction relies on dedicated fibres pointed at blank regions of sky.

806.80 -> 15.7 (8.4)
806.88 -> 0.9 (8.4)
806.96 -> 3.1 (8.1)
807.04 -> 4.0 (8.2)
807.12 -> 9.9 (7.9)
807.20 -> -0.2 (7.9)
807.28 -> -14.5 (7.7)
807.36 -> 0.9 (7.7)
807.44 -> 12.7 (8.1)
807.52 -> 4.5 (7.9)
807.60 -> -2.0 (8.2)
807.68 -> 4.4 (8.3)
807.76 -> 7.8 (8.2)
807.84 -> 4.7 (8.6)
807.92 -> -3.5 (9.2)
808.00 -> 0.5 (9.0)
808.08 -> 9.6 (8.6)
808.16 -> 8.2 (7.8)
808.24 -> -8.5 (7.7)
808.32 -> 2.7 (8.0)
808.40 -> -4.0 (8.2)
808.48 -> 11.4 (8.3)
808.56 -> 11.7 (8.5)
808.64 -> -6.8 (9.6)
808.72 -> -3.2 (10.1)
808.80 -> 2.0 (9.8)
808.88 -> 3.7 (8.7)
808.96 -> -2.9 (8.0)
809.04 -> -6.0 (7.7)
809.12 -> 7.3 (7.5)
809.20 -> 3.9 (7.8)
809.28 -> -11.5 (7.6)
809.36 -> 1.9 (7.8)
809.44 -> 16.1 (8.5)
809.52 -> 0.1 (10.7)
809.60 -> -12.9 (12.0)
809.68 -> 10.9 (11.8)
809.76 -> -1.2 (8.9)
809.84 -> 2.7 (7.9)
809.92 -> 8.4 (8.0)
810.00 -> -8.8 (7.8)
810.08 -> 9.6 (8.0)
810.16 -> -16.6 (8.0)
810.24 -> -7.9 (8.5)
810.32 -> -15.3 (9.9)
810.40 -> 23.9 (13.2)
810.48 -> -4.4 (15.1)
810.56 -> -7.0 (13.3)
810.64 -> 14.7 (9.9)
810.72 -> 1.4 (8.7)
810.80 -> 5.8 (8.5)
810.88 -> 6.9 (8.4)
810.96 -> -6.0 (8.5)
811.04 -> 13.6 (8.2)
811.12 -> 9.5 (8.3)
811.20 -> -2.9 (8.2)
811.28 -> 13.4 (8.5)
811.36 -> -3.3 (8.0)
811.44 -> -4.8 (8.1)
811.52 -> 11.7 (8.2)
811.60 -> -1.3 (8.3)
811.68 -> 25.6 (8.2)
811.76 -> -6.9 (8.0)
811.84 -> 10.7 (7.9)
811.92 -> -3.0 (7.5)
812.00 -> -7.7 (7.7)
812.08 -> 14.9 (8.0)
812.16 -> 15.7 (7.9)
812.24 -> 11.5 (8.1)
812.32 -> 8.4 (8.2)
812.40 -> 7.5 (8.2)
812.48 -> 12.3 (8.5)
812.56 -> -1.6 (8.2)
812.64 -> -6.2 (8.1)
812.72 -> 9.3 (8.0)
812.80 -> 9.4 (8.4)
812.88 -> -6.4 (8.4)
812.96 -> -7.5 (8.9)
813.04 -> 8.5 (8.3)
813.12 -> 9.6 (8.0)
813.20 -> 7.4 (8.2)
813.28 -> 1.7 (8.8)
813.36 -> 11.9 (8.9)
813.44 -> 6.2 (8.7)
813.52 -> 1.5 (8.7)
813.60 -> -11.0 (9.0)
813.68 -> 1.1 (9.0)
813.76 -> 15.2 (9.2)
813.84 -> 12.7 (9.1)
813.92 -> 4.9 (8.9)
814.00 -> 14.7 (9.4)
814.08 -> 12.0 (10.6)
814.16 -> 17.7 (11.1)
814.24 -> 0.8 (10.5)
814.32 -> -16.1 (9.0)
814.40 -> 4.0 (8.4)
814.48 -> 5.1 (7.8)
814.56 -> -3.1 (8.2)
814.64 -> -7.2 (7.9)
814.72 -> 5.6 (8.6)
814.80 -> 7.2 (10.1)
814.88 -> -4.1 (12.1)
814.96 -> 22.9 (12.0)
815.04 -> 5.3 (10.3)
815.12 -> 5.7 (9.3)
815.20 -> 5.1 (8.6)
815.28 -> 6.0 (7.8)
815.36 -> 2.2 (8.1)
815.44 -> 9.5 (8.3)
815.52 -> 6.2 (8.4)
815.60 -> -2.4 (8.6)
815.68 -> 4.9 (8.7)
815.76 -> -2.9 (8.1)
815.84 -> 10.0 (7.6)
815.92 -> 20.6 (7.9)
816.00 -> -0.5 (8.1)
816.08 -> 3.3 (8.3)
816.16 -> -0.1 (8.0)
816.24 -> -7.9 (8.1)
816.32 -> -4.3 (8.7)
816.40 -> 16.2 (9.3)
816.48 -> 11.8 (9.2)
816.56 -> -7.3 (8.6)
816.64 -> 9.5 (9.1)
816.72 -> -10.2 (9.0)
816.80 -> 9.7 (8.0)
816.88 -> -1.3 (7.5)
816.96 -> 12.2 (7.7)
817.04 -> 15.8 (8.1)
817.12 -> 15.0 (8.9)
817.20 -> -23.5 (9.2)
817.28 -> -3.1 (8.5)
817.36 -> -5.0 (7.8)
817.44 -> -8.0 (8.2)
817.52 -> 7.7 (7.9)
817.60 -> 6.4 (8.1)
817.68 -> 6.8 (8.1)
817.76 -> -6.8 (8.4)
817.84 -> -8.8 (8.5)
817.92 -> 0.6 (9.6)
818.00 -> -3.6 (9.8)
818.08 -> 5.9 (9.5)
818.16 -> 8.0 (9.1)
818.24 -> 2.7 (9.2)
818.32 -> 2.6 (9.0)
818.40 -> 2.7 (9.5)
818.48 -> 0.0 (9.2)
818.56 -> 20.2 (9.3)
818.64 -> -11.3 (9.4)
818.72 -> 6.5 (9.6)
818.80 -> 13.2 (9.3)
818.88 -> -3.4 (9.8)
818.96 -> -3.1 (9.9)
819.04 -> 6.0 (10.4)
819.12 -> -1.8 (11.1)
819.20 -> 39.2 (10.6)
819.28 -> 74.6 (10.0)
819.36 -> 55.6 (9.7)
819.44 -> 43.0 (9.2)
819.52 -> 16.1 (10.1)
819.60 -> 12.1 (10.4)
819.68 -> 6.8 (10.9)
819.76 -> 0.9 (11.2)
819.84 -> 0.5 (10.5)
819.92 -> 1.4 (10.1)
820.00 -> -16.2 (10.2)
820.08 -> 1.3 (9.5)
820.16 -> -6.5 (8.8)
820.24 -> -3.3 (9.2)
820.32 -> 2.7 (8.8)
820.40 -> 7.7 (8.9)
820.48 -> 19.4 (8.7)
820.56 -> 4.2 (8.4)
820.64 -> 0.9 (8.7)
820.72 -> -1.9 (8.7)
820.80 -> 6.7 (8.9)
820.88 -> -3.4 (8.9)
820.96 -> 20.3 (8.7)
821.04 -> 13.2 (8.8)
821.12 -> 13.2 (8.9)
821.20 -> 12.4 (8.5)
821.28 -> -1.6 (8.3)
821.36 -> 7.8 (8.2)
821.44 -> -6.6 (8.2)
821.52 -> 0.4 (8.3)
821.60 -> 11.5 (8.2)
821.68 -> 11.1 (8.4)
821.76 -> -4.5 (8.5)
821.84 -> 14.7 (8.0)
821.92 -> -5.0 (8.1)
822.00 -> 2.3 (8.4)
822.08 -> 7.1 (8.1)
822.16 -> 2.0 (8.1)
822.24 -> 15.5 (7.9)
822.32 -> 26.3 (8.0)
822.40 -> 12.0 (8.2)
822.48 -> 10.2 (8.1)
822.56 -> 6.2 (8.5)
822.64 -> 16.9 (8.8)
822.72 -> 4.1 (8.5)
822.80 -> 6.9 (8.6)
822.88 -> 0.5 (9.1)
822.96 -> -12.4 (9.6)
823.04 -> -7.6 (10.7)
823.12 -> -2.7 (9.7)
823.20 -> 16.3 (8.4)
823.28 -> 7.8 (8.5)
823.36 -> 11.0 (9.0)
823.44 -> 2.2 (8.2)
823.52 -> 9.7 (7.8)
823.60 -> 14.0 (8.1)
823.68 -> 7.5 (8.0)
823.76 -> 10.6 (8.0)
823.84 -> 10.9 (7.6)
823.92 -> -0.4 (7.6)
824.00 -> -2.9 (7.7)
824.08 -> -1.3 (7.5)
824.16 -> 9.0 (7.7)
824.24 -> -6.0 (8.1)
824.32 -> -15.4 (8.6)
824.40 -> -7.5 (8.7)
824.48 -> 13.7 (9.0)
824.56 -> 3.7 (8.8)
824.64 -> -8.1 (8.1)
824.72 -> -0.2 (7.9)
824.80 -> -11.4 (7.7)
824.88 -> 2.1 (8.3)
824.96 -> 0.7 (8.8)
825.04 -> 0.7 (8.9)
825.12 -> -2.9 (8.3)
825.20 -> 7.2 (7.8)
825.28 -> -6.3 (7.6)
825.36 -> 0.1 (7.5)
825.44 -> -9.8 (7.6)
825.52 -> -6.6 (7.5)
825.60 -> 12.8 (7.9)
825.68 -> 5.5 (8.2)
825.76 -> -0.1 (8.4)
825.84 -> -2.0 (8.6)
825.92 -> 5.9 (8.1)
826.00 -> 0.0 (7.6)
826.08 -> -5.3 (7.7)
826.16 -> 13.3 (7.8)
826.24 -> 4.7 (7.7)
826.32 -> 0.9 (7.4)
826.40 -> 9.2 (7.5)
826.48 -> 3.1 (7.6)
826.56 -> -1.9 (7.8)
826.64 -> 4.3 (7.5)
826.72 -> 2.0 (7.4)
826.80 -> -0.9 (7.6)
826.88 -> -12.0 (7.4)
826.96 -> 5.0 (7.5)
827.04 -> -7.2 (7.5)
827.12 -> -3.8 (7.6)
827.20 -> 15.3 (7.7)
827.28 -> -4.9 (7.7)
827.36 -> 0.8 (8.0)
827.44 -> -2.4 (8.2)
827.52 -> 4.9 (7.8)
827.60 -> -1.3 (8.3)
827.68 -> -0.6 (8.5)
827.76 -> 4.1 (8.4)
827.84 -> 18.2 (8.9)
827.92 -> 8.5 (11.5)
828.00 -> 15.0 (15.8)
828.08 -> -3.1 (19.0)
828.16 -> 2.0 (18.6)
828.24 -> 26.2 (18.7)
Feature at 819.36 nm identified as H-gamma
